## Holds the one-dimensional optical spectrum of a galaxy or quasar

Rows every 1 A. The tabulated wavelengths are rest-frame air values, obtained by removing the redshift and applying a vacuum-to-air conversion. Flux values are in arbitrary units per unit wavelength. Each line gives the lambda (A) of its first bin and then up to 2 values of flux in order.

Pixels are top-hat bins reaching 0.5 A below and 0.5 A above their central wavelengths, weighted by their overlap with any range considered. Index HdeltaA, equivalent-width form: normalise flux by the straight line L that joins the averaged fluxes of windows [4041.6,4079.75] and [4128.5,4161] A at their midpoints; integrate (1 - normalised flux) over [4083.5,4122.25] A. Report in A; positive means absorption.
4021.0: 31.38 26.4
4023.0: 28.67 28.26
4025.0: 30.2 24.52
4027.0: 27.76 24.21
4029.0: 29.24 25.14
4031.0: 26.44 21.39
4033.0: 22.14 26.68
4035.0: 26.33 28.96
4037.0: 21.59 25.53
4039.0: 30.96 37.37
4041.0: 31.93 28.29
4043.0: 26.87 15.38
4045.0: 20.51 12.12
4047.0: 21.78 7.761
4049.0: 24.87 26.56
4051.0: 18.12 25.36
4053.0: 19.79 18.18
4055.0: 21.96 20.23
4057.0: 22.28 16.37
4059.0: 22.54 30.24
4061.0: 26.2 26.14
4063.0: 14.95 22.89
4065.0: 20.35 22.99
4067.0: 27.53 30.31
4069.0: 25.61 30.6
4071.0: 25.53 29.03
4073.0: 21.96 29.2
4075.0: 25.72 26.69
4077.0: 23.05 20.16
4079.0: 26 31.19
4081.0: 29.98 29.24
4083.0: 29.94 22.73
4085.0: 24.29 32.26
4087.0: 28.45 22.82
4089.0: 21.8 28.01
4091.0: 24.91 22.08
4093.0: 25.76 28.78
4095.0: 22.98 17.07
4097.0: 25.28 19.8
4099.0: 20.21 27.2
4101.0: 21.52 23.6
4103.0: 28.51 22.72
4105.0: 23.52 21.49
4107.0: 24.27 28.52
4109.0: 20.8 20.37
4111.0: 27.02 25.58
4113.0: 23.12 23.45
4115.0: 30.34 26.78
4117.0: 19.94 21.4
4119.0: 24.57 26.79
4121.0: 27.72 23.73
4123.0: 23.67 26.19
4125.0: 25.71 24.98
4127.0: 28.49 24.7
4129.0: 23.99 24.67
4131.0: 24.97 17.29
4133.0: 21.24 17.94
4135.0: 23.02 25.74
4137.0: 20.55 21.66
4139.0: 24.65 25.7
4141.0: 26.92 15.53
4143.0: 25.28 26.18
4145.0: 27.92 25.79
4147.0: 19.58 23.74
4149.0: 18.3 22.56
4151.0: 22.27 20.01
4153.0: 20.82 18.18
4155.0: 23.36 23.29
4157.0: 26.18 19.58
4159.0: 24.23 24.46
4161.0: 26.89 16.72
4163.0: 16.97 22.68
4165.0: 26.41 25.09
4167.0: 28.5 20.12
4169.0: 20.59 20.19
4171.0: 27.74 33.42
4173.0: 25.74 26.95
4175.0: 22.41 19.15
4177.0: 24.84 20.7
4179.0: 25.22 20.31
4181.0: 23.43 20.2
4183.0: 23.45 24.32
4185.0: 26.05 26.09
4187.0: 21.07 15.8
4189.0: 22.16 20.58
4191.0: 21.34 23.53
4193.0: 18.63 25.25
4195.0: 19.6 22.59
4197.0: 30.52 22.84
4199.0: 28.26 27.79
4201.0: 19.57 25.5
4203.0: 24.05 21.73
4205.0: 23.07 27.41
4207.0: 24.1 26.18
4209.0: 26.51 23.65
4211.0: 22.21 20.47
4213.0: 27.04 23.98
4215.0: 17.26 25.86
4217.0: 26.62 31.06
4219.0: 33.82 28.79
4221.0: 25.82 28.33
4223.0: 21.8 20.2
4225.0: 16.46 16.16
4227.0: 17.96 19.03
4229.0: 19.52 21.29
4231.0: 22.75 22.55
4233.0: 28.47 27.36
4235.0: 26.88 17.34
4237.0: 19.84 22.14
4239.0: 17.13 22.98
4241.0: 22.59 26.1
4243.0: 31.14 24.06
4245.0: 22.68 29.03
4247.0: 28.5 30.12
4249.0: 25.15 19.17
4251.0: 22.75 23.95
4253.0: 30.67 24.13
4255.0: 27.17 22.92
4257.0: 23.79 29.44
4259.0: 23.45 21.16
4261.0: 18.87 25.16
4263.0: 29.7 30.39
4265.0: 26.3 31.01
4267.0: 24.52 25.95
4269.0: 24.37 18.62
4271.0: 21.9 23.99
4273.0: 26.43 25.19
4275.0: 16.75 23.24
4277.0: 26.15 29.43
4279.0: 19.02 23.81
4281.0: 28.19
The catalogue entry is -2.5 A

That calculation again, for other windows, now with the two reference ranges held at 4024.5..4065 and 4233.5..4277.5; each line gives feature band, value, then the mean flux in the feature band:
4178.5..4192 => 1.1 A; 22.4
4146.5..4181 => 1.9 A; 22.9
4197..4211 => -0.3 A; 24.8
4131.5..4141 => 0.7 A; 22.2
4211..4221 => -0.6 A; 25.9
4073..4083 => -1.2 A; 26.7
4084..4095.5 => -0.8 A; 25.5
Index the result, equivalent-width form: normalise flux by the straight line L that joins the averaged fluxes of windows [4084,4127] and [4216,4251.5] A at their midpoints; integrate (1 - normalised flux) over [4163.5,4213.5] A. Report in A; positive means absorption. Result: 0.9 A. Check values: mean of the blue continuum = 24.5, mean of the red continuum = 23.9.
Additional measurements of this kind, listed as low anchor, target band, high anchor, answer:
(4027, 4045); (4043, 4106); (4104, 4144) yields 3.6 A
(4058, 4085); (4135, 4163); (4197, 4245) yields 2.2 A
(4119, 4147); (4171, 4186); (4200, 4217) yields -0.2 A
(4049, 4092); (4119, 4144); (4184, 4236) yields 0.4 A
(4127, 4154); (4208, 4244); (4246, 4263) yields 1.4 A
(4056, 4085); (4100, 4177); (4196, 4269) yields 3.9 A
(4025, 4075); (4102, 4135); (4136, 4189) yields -0.9 A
